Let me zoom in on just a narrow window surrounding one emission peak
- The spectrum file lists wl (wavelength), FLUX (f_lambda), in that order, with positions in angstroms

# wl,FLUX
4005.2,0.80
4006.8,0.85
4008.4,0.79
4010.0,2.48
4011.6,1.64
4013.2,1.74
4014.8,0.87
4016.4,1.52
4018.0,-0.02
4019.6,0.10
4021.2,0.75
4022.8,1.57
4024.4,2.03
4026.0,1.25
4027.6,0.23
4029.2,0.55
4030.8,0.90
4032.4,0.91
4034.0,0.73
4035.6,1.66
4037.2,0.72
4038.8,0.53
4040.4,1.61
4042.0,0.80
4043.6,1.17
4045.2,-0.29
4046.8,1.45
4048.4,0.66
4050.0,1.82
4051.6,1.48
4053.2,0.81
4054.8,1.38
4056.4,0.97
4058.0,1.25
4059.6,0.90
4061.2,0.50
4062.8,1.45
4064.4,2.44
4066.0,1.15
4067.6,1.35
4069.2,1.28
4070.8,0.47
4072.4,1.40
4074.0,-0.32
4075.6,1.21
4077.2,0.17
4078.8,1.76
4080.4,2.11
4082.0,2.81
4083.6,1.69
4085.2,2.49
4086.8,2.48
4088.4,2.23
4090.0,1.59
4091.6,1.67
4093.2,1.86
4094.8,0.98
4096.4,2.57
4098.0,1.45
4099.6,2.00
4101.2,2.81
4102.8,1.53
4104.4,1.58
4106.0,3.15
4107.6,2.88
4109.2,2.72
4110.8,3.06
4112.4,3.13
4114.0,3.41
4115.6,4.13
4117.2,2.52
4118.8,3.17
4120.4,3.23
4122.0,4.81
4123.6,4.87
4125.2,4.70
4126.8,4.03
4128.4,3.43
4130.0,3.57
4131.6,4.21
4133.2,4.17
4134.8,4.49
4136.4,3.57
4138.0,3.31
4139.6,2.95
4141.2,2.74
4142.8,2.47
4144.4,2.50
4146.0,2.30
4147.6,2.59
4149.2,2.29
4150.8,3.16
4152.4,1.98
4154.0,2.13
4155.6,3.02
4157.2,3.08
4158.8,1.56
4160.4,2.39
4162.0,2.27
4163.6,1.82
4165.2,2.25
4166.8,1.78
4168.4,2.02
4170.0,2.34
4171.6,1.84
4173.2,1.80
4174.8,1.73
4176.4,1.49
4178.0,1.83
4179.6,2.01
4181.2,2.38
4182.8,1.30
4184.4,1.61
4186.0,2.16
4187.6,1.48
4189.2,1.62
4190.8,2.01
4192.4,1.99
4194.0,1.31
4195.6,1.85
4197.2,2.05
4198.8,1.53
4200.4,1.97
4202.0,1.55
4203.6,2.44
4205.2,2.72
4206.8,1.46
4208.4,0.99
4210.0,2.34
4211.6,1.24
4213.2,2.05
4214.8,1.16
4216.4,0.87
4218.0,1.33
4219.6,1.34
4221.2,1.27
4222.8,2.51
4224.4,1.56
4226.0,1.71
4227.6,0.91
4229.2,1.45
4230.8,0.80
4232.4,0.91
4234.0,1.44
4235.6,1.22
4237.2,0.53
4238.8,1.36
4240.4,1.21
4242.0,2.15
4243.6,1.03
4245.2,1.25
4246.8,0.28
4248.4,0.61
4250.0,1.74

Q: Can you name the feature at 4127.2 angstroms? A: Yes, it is C IV 1549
